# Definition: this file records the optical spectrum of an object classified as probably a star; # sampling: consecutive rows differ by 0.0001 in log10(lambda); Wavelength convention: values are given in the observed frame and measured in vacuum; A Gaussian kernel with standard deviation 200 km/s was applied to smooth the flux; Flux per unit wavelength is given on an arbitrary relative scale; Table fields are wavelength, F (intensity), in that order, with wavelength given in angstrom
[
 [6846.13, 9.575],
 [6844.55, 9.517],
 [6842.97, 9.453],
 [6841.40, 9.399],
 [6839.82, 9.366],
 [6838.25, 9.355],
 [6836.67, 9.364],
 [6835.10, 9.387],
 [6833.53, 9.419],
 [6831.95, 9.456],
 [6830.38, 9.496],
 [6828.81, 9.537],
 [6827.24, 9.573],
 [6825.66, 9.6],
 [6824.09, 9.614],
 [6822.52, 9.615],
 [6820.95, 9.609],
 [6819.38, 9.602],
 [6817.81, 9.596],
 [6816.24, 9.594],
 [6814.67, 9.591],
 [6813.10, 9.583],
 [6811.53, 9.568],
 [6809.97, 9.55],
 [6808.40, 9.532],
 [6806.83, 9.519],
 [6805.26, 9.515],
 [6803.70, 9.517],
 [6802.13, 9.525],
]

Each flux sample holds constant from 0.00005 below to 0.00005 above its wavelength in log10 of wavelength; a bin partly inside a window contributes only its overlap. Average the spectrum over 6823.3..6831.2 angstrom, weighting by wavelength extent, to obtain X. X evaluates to 9.57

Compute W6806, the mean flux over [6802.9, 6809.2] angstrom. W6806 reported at 9.51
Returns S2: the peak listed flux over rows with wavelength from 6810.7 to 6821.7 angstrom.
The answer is 9.609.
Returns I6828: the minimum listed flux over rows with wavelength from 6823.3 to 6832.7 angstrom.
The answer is 9.456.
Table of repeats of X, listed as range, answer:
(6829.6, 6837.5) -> 9.42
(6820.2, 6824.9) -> 9.62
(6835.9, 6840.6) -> 9.36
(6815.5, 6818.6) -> 9.59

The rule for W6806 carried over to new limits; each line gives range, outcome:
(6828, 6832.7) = 9.51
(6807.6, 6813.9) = 9.56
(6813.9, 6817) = 9.59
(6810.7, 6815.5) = 9.59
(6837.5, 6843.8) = 9.4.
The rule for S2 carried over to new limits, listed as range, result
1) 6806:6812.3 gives 9.568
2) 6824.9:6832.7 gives 9.6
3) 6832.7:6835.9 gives 9.419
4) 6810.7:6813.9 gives 9.583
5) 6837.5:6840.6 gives 9.366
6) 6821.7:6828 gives 9.615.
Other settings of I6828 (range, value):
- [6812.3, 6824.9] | 9.583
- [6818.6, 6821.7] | 9.602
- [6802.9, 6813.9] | 9.515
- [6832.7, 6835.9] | 9.387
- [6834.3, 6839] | 9.355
